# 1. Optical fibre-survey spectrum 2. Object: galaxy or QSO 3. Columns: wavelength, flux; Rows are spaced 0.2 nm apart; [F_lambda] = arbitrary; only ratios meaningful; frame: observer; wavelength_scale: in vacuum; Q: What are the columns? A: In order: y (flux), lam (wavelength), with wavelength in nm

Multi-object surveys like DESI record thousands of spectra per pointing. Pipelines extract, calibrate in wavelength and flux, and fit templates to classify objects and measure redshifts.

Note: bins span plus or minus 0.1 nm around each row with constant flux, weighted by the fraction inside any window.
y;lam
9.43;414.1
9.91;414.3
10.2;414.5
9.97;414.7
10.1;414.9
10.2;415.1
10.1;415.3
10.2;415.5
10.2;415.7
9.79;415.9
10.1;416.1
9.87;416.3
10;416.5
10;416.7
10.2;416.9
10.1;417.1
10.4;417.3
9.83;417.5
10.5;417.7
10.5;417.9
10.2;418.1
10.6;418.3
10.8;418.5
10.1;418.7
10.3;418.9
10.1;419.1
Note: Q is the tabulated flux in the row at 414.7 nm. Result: 9.97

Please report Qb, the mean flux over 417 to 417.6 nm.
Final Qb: 10.1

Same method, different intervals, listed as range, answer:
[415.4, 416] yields 10.1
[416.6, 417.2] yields 10.1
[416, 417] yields 10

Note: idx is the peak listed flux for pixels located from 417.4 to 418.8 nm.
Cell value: 10.8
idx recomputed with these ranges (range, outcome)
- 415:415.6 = 10.2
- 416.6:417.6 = 10.4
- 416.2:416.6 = 10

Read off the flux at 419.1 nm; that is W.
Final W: 10.1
